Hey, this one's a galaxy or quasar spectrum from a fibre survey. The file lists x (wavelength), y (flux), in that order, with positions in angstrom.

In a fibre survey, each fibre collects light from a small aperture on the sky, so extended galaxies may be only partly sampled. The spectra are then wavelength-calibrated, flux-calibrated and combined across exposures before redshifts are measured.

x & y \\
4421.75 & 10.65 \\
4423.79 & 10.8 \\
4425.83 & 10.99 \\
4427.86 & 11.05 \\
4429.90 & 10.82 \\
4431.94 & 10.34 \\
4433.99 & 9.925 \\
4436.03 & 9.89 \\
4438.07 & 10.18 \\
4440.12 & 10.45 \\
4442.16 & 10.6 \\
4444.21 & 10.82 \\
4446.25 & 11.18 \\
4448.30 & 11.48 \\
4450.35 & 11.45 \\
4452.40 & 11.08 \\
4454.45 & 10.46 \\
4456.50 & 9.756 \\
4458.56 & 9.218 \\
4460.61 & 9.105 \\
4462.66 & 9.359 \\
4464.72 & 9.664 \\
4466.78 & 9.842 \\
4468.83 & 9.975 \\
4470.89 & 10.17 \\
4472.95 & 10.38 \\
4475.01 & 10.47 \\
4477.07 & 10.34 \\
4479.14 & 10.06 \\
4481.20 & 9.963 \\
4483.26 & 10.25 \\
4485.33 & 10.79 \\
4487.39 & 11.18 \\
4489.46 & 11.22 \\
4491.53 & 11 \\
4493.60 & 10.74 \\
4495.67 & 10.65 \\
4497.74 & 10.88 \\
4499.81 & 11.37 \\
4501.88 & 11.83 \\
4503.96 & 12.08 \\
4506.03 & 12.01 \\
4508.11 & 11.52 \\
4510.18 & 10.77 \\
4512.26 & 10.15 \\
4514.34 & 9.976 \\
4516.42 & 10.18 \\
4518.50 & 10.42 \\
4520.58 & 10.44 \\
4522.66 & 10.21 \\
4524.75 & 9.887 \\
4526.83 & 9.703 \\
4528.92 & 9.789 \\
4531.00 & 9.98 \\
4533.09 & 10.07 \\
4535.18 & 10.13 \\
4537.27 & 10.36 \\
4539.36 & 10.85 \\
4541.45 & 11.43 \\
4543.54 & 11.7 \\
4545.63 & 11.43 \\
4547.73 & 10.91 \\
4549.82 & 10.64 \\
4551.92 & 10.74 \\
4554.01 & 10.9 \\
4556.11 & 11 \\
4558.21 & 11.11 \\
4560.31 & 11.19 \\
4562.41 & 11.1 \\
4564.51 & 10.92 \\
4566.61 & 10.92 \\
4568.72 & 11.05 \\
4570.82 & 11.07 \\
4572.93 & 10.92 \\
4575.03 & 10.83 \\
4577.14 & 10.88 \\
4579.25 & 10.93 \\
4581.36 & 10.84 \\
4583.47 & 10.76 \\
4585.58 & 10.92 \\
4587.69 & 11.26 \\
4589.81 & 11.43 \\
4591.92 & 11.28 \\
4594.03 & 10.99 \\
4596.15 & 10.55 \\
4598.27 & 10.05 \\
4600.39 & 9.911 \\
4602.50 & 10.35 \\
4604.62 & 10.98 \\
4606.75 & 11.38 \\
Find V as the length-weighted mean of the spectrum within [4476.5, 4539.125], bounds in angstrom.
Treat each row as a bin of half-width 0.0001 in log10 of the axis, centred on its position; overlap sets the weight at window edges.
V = 10.6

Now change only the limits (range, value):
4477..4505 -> 10.9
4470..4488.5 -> 10.4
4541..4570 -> 11.1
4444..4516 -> 10.6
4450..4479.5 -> 10.1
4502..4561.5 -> 10.7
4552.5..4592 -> 11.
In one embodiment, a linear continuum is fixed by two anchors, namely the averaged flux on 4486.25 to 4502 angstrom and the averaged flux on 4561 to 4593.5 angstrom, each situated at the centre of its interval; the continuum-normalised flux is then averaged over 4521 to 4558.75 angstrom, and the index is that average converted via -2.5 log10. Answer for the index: 0.04 mag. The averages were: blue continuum 11.1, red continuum 11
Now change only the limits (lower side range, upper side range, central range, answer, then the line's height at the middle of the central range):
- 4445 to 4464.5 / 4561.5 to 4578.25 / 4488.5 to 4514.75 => -0.054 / 10.6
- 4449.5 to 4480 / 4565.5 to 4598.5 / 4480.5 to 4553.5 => -0.027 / 10.5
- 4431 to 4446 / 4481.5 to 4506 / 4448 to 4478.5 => 0.056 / 10.7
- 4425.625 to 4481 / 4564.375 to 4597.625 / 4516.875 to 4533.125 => 0.064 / 10.7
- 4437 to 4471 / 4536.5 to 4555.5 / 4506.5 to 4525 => 0.031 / 10.8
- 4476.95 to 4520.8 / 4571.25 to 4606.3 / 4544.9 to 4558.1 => -0.011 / 10.8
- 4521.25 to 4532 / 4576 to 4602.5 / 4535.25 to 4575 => -0.068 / 10.3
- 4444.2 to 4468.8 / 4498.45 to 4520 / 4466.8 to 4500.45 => 0.009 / 10.6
